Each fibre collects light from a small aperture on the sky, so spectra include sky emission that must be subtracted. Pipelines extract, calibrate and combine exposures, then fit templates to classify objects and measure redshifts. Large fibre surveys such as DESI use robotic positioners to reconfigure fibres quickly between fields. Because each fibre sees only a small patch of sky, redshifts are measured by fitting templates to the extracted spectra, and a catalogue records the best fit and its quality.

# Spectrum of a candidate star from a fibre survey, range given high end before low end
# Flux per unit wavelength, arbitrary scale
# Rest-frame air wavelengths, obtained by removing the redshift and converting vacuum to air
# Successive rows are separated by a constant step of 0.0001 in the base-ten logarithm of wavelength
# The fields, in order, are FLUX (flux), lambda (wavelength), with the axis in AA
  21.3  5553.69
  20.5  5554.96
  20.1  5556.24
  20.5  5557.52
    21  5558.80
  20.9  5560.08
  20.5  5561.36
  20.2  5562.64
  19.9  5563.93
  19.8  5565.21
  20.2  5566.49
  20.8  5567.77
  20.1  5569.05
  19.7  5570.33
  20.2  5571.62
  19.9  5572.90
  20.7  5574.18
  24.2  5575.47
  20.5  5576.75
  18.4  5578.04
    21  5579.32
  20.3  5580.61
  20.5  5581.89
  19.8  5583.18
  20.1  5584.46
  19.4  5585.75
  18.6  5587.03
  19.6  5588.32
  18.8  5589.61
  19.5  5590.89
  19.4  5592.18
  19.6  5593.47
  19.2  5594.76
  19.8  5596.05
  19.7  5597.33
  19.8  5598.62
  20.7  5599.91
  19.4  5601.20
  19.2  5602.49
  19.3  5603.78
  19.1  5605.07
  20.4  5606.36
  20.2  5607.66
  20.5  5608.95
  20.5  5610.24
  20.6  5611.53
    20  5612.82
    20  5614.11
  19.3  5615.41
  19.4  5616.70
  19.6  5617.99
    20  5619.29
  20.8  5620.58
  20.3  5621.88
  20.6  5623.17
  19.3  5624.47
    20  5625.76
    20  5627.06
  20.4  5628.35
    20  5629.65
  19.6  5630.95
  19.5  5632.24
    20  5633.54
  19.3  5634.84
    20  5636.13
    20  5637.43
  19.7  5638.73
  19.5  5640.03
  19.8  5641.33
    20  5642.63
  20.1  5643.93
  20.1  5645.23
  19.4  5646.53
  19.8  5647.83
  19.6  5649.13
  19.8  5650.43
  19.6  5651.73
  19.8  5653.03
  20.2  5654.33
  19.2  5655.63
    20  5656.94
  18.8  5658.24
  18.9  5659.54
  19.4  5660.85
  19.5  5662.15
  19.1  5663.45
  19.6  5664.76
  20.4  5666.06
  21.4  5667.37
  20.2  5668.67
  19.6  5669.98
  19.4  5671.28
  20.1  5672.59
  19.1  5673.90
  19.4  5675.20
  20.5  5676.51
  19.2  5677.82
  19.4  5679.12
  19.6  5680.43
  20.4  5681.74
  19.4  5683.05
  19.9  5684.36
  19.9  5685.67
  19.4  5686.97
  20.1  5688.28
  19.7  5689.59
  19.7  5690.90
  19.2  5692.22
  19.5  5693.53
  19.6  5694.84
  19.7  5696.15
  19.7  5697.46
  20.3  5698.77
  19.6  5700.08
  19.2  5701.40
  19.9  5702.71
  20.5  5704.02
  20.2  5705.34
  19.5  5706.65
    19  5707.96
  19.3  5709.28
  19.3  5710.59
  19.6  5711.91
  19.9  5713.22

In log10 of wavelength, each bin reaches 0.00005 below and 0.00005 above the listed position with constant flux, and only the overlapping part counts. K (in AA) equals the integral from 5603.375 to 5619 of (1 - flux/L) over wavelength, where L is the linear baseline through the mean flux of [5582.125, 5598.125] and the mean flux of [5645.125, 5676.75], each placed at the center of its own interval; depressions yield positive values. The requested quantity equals -0.3 AA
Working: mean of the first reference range 19.5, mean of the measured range 19.9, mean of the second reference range 19.7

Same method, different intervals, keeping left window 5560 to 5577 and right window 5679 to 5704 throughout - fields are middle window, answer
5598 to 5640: 0.59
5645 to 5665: 0.43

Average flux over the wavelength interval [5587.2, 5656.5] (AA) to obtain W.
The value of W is 19.8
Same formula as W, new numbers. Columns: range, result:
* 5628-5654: 19.8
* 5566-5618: 20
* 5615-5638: 19.9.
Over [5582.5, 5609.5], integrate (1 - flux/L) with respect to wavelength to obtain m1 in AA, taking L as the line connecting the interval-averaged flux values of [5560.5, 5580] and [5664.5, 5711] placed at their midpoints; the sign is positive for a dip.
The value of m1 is 0.9 AA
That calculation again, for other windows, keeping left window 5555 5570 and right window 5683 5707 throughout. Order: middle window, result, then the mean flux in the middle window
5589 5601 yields 0.4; 19.6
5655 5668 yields 0.2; 19.6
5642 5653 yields 0.1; 19.8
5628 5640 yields 0.1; 19.8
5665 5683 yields 0.0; 19.9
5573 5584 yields -0.2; 20.6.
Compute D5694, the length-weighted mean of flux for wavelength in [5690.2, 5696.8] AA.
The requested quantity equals 19.5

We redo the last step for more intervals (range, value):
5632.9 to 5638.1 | 19.8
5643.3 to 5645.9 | 20.1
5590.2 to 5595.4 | 19.4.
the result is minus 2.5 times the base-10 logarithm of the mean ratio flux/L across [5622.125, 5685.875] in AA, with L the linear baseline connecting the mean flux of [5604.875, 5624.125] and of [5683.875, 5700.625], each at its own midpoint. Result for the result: 0.01 mag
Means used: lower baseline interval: 20.1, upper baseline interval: 19.7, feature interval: 19.8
